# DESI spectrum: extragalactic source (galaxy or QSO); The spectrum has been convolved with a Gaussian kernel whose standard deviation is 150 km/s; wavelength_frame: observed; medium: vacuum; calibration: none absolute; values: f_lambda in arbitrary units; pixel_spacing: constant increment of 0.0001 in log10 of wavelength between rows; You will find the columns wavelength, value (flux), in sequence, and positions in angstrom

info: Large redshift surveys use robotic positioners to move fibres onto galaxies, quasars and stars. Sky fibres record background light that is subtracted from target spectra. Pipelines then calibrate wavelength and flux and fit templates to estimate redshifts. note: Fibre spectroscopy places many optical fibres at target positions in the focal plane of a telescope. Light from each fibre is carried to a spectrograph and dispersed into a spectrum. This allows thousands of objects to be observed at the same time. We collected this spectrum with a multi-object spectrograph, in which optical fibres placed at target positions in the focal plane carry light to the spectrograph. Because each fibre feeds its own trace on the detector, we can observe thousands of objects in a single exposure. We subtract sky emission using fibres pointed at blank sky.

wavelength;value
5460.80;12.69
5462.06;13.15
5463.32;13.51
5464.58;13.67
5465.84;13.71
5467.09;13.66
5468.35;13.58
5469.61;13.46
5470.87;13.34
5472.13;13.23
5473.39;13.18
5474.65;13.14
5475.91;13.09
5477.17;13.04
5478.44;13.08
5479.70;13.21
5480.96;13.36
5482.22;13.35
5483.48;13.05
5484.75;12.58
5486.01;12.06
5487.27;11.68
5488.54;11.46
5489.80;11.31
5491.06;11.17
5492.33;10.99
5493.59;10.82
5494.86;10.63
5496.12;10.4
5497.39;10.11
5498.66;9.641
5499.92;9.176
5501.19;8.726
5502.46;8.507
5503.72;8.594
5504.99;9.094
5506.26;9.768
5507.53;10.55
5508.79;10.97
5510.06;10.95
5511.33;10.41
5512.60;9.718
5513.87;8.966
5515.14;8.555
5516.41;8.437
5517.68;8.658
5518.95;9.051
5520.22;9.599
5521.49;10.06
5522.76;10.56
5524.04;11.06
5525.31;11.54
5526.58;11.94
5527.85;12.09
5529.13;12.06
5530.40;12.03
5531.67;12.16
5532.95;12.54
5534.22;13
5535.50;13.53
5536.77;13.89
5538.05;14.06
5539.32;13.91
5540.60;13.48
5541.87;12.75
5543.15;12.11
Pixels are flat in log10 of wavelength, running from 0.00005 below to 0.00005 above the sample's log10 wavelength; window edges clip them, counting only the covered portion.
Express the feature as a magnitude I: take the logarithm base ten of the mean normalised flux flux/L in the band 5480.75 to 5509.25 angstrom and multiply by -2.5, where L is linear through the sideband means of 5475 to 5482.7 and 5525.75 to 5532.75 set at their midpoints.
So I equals 0.194 mag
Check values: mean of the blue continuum 13.2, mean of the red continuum 12.1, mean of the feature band 10.7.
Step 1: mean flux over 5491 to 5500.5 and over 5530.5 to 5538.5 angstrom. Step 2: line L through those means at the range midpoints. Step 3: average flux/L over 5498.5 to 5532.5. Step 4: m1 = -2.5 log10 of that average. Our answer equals 0.16 mag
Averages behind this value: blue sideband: 10.3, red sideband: 13.1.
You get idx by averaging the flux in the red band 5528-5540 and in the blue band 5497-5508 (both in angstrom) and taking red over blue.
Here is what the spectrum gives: 1.39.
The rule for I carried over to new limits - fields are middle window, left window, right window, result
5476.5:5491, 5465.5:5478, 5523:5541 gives 0.06 mag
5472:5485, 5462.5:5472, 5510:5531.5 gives -0.02 mag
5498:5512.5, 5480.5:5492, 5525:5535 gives 0.25 mag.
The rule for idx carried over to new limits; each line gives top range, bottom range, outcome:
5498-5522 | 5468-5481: 0.71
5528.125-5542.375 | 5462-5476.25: 0.97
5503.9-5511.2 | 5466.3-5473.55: 0.76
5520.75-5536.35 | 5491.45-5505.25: 1.22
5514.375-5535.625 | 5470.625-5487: 0.84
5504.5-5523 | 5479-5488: 0.76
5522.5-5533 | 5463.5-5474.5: 0.87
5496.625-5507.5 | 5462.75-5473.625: 0.69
